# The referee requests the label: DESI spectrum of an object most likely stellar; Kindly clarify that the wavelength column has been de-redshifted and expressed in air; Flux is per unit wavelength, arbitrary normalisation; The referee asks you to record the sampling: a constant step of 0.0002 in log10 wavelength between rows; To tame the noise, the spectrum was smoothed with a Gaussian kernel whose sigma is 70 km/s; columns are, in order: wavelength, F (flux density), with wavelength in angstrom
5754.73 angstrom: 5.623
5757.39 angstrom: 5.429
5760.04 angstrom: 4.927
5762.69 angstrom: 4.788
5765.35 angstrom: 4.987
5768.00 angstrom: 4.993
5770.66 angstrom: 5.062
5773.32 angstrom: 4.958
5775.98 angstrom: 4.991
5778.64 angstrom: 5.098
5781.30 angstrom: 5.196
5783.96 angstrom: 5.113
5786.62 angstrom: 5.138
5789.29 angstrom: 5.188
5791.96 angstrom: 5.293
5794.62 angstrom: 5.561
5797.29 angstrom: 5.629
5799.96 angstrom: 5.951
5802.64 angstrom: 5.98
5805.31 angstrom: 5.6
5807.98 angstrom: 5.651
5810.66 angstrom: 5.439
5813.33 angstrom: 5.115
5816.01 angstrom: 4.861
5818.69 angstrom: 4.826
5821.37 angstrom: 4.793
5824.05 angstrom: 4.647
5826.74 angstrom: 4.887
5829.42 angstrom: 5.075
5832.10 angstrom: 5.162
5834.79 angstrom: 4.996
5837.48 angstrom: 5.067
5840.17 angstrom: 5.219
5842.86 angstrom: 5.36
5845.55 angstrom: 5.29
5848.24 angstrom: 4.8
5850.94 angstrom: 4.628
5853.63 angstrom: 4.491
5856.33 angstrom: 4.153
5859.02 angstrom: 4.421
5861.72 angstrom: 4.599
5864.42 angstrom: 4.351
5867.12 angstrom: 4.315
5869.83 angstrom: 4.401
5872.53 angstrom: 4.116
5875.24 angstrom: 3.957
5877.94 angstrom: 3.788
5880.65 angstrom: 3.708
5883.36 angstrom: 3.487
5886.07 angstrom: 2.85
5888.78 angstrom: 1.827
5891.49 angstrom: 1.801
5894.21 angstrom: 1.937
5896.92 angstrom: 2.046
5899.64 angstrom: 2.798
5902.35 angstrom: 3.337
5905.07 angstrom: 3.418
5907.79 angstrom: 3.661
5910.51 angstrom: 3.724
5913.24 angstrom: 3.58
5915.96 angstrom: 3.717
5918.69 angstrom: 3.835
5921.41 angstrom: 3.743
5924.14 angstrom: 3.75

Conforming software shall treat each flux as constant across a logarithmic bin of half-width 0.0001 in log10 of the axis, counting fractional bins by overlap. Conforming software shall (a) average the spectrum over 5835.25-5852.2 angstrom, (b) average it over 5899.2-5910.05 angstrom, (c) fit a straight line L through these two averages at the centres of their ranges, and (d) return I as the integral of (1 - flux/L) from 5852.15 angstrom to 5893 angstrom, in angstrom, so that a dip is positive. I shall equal 5.3 angstrom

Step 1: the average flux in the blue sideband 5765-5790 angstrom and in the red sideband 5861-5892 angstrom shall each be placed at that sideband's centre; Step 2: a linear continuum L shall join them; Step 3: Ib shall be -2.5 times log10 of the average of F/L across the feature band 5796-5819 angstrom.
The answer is -0.18 mag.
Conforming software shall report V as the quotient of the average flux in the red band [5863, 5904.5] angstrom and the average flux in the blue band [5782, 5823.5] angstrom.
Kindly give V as 0.6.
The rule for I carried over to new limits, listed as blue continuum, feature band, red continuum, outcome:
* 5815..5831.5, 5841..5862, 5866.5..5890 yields -2.6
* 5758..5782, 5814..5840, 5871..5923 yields -4.5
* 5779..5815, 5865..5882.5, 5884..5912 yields -3.3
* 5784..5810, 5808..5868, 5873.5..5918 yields -4.7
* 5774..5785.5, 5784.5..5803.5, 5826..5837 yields -1.6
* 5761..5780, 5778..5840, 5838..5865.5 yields -4.6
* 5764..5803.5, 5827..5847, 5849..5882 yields -2.4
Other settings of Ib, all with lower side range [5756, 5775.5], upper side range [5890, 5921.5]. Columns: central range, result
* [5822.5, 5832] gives -0.18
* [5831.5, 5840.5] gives -0.25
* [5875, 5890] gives 0.07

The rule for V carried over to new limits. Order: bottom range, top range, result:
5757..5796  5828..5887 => 0.88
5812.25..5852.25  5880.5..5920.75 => 0.61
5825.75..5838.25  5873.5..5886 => 0.72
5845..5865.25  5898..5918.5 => 0.76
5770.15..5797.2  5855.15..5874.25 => 0.84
